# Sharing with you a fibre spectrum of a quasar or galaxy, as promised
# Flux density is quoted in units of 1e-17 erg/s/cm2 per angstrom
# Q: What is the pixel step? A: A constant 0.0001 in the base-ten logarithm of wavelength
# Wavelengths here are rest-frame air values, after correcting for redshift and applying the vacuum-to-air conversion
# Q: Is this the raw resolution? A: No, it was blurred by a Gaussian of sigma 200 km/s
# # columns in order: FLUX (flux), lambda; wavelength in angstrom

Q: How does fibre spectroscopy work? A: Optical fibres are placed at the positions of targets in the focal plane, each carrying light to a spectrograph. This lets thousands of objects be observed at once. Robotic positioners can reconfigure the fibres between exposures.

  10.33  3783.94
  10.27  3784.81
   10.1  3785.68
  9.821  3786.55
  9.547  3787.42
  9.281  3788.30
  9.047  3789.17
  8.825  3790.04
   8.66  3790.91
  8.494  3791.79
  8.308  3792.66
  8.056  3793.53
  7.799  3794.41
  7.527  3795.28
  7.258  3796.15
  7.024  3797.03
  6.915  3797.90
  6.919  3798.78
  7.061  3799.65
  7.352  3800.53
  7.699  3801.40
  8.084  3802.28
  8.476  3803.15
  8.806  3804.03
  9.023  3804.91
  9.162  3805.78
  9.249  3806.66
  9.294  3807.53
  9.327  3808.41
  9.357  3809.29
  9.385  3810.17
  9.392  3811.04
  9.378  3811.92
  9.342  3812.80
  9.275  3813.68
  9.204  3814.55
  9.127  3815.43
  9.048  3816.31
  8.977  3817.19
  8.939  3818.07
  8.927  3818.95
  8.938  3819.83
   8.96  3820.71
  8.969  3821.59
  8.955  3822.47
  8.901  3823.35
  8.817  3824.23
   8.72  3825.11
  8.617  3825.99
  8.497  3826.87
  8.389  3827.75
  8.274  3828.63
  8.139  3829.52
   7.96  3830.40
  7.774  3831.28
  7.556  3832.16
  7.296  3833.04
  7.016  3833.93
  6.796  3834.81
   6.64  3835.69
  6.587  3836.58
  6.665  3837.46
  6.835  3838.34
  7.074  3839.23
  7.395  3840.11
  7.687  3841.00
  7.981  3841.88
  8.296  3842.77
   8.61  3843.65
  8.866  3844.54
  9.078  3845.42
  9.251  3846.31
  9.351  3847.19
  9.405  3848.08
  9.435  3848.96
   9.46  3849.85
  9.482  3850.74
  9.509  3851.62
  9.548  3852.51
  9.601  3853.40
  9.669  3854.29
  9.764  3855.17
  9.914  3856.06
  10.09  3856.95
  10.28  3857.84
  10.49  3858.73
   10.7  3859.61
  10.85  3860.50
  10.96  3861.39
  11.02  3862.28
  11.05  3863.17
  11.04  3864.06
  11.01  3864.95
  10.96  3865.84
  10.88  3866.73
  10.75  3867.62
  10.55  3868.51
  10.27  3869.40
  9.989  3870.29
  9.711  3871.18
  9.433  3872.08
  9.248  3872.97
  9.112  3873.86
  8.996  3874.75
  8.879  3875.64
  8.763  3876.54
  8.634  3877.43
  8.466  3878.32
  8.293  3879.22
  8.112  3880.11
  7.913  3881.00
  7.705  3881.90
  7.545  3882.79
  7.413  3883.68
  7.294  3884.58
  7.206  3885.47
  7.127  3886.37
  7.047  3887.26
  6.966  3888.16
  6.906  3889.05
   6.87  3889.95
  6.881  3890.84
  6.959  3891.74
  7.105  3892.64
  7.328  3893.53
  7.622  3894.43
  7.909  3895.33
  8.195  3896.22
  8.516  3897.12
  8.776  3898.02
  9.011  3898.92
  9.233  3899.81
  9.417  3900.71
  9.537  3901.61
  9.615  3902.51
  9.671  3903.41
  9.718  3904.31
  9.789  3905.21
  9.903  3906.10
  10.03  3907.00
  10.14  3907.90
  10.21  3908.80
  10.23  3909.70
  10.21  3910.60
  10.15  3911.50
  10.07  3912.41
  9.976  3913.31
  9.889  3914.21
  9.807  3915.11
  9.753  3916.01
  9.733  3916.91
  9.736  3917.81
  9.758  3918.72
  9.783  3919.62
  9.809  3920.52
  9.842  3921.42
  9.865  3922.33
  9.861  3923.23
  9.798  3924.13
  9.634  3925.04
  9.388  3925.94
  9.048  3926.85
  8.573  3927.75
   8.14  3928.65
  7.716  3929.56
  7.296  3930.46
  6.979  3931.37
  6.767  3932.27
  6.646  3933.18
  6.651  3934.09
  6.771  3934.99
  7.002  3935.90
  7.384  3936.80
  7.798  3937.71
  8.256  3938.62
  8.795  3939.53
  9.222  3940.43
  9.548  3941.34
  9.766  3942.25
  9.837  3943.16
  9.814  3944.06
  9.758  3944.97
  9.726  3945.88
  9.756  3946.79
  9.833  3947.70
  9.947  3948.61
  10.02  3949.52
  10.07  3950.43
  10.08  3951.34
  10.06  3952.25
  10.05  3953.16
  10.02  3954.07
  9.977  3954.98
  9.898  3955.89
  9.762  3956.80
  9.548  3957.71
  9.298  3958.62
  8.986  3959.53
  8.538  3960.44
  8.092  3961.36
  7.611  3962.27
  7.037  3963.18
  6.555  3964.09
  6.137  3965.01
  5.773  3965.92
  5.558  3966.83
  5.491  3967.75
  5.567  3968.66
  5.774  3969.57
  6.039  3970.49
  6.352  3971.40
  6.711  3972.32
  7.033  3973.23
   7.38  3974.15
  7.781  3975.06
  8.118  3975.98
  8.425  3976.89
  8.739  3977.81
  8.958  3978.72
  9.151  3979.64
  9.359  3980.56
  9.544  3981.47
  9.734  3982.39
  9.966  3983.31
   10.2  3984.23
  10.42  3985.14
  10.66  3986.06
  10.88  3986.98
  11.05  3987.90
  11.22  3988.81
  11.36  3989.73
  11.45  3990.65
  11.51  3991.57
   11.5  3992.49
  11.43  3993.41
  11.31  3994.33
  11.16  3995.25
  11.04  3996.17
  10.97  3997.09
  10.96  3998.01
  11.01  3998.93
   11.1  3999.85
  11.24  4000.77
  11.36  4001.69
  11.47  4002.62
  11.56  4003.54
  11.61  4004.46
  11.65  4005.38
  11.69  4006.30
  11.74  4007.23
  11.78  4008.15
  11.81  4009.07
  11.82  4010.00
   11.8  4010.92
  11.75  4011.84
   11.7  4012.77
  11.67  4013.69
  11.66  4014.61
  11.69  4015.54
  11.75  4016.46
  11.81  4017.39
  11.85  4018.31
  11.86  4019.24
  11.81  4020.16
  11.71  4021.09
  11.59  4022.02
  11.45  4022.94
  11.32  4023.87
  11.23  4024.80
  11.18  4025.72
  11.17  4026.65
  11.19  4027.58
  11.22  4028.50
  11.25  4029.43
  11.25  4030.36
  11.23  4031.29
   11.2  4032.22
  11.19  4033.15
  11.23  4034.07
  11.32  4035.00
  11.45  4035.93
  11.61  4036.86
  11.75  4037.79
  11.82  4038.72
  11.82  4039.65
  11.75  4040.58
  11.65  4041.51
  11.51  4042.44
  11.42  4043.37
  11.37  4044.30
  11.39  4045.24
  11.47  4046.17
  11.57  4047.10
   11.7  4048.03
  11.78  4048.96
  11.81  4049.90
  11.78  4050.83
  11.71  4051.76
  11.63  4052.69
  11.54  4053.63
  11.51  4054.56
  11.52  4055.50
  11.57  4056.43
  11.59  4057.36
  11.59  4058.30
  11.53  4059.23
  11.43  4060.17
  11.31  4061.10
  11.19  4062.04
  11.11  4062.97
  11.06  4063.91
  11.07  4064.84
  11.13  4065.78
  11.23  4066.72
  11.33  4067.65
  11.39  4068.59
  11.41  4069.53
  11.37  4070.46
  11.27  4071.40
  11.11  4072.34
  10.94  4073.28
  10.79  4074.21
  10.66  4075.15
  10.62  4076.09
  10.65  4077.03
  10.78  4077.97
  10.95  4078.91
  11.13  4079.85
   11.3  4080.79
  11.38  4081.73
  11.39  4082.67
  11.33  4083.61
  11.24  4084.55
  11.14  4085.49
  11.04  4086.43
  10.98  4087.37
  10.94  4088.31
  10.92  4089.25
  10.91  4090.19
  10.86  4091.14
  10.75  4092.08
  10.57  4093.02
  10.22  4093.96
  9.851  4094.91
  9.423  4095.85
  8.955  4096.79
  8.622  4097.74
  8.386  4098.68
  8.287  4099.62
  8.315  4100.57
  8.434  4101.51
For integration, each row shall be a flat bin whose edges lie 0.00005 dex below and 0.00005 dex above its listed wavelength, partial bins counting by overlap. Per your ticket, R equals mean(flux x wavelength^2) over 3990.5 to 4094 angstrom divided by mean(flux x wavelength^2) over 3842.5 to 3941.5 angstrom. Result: 1.36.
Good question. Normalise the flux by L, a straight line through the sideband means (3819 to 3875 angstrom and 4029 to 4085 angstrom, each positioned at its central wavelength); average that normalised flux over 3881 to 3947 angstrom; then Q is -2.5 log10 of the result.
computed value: 0.13 mag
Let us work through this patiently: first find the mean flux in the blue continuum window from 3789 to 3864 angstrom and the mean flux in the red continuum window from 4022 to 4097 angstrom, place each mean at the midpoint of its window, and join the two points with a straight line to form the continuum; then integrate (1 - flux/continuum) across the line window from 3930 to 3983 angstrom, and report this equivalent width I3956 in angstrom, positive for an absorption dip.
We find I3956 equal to 9.5 angstrom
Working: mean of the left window 8.71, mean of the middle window 8.29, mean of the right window 11.2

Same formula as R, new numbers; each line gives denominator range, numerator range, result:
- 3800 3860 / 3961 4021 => 1.24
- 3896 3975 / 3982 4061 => 1.36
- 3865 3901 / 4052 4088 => 1.46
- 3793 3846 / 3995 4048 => 1.54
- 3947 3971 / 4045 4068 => 1.45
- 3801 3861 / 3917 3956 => 1.09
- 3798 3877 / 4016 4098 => 1.39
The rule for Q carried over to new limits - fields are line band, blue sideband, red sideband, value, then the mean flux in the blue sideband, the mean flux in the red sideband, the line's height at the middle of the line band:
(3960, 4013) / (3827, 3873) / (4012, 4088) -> 0.12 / 9.12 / 11.4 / 10.7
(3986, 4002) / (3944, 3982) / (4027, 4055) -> -0.17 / 8.37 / 11.5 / 9.62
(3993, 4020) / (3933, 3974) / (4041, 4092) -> -0.19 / 8.28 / 11.3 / 9.68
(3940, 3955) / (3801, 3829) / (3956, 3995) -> -0.13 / 8.93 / 8.74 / 8.77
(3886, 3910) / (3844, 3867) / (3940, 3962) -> 0.16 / 10.1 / 9.63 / 9.87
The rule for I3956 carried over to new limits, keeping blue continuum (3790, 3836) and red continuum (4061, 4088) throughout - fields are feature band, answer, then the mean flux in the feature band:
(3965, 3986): 4.7 angstrom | 7.84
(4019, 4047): -2.0 angstrom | 11.4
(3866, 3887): 0.6 angstrom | 8.81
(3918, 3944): 2.8 angstrom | 8.6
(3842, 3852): -0.4 angstrom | 9.12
